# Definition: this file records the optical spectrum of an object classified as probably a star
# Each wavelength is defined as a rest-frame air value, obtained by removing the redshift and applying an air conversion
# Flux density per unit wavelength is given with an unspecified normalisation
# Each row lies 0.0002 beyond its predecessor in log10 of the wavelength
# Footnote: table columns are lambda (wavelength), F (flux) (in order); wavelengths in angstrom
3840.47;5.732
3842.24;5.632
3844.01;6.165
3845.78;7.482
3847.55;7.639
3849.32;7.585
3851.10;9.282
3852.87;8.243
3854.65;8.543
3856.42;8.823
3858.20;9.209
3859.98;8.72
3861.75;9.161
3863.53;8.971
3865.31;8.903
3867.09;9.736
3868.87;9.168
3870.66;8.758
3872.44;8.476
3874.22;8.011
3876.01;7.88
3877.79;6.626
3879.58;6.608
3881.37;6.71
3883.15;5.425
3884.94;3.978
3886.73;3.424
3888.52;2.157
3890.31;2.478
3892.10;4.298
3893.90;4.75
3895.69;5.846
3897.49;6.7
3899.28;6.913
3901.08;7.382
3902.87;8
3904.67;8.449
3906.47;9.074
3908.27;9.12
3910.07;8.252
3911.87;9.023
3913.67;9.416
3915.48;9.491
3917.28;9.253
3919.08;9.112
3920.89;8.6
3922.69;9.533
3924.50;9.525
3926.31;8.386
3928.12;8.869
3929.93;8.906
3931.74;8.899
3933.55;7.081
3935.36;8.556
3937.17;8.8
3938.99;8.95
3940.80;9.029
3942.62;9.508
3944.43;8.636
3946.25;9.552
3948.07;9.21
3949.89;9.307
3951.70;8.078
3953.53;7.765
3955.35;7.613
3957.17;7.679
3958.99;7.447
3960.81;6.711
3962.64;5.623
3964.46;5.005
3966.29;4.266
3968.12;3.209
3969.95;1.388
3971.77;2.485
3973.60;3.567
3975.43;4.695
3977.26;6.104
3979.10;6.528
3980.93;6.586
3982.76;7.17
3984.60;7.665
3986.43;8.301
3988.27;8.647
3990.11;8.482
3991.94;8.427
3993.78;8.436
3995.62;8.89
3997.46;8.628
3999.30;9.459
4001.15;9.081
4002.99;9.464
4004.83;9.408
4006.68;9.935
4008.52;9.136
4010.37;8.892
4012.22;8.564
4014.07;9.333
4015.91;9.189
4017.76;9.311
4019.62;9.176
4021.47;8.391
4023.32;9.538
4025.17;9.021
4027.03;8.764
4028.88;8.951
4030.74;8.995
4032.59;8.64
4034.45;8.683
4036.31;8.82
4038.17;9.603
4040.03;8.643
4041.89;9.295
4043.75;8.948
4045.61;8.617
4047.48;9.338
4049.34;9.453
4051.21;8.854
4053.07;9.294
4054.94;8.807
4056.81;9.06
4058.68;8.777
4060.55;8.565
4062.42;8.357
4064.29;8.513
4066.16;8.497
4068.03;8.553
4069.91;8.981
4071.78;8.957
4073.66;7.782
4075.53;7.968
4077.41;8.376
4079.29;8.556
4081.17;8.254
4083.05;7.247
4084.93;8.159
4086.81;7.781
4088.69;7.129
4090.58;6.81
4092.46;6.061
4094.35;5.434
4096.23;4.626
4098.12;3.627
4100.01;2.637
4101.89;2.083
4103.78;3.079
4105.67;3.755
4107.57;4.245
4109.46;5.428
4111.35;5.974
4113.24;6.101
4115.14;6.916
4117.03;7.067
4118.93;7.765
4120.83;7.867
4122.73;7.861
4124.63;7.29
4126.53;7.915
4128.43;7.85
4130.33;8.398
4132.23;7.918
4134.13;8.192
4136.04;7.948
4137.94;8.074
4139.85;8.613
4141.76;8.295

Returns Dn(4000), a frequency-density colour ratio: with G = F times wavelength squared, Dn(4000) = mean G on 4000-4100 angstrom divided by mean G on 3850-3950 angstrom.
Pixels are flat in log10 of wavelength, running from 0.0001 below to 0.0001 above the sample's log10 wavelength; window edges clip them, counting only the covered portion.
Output 1.1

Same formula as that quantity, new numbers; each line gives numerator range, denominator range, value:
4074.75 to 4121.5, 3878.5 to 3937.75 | 0.91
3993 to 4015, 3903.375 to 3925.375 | 1.05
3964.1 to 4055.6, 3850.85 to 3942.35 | 1.09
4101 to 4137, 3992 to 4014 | 0.76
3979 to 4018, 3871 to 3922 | 1.30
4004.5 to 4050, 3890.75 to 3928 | 1.20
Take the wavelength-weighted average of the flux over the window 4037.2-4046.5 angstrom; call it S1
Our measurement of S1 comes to 9.03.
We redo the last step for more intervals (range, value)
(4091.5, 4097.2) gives 5.37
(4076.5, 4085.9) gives 8.12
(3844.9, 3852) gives 8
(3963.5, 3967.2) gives 4.65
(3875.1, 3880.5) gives 7.03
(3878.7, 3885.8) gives 5.69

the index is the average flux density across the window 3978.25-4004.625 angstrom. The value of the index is 8.31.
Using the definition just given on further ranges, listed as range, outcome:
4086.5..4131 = 5.95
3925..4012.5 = 7.65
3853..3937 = 7.74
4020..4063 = 8.94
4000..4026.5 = 9.17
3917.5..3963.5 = 8.47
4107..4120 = 6.29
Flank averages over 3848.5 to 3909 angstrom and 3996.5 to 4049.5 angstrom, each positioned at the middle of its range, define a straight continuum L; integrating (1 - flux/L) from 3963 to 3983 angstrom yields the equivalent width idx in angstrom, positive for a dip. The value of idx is 9.2 angstrom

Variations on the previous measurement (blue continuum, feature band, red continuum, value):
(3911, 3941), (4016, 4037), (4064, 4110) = -4.4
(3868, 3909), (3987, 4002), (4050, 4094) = -2.5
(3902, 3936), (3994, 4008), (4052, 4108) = -2.3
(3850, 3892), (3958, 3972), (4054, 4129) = 4.9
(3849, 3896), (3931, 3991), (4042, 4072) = 6.7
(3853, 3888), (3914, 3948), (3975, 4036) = -3.7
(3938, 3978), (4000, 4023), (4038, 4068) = -3.7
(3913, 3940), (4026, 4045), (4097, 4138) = -4.0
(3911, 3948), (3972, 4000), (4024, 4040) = 5.1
